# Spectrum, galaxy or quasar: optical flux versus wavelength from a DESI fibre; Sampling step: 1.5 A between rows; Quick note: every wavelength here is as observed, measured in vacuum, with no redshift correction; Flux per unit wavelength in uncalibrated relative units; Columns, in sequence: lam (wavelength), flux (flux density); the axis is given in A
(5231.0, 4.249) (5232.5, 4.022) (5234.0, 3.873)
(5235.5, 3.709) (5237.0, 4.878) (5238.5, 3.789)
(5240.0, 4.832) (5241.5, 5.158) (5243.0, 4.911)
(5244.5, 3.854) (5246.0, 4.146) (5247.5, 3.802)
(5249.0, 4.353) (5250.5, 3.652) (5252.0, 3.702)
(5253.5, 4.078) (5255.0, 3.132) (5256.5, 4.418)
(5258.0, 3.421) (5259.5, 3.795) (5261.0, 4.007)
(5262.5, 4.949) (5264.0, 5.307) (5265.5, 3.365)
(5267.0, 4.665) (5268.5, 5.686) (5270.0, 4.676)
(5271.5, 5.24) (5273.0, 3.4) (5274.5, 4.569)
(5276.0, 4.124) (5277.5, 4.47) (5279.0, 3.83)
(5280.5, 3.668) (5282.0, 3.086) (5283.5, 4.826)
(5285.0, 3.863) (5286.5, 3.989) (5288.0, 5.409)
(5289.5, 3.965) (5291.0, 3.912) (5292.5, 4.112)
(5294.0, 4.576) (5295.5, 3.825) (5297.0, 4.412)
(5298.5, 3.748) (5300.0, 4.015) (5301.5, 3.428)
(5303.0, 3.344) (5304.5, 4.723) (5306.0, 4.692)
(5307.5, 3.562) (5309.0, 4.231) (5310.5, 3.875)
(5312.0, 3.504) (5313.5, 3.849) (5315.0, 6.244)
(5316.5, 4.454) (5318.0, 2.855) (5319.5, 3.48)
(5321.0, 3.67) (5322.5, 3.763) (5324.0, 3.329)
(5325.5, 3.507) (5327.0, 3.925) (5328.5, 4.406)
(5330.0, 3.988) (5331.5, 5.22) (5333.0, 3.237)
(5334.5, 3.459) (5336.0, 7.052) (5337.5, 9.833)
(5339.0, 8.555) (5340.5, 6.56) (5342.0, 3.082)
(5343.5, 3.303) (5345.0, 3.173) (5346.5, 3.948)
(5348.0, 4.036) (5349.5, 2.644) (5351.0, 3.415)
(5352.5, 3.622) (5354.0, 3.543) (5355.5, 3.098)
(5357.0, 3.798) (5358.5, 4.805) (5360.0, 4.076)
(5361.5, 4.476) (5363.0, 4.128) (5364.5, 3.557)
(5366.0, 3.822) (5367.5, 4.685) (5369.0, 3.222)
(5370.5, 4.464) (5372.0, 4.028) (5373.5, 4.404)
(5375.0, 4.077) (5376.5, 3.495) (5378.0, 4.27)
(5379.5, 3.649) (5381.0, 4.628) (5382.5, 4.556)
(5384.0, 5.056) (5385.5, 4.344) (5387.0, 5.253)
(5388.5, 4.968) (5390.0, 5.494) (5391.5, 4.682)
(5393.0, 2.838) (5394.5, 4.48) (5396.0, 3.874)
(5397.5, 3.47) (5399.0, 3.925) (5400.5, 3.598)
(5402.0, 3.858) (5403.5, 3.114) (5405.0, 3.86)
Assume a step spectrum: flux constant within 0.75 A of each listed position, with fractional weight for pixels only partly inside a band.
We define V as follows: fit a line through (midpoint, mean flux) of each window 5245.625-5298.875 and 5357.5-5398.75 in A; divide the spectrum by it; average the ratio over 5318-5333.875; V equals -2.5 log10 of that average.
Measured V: 0.111 mag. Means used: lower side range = 4.17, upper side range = 4.25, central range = 3.8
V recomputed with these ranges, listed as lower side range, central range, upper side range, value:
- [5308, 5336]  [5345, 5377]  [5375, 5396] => 0.11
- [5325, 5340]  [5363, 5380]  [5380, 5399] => 0.19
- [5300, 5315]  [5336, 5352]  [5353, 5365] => -0.24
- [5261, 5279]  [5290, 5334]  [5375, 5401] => 0.11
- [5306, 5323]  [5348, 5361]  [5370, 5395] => 0.16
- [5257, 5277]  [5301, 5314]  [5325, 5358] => 0.13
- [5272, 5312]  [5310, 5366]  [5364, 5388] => -0.03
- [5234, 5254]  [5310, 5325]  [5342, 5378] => 0.02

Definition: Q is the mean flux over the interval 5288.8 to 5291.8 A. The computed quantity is 3.94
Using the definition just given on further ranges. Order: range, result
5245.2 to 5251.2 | 3.99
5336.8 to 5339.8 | 9.14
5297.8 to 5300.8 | 3.88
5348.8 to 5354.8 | 3.31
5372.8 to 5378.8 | 4.06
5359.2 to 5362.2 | 4.28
